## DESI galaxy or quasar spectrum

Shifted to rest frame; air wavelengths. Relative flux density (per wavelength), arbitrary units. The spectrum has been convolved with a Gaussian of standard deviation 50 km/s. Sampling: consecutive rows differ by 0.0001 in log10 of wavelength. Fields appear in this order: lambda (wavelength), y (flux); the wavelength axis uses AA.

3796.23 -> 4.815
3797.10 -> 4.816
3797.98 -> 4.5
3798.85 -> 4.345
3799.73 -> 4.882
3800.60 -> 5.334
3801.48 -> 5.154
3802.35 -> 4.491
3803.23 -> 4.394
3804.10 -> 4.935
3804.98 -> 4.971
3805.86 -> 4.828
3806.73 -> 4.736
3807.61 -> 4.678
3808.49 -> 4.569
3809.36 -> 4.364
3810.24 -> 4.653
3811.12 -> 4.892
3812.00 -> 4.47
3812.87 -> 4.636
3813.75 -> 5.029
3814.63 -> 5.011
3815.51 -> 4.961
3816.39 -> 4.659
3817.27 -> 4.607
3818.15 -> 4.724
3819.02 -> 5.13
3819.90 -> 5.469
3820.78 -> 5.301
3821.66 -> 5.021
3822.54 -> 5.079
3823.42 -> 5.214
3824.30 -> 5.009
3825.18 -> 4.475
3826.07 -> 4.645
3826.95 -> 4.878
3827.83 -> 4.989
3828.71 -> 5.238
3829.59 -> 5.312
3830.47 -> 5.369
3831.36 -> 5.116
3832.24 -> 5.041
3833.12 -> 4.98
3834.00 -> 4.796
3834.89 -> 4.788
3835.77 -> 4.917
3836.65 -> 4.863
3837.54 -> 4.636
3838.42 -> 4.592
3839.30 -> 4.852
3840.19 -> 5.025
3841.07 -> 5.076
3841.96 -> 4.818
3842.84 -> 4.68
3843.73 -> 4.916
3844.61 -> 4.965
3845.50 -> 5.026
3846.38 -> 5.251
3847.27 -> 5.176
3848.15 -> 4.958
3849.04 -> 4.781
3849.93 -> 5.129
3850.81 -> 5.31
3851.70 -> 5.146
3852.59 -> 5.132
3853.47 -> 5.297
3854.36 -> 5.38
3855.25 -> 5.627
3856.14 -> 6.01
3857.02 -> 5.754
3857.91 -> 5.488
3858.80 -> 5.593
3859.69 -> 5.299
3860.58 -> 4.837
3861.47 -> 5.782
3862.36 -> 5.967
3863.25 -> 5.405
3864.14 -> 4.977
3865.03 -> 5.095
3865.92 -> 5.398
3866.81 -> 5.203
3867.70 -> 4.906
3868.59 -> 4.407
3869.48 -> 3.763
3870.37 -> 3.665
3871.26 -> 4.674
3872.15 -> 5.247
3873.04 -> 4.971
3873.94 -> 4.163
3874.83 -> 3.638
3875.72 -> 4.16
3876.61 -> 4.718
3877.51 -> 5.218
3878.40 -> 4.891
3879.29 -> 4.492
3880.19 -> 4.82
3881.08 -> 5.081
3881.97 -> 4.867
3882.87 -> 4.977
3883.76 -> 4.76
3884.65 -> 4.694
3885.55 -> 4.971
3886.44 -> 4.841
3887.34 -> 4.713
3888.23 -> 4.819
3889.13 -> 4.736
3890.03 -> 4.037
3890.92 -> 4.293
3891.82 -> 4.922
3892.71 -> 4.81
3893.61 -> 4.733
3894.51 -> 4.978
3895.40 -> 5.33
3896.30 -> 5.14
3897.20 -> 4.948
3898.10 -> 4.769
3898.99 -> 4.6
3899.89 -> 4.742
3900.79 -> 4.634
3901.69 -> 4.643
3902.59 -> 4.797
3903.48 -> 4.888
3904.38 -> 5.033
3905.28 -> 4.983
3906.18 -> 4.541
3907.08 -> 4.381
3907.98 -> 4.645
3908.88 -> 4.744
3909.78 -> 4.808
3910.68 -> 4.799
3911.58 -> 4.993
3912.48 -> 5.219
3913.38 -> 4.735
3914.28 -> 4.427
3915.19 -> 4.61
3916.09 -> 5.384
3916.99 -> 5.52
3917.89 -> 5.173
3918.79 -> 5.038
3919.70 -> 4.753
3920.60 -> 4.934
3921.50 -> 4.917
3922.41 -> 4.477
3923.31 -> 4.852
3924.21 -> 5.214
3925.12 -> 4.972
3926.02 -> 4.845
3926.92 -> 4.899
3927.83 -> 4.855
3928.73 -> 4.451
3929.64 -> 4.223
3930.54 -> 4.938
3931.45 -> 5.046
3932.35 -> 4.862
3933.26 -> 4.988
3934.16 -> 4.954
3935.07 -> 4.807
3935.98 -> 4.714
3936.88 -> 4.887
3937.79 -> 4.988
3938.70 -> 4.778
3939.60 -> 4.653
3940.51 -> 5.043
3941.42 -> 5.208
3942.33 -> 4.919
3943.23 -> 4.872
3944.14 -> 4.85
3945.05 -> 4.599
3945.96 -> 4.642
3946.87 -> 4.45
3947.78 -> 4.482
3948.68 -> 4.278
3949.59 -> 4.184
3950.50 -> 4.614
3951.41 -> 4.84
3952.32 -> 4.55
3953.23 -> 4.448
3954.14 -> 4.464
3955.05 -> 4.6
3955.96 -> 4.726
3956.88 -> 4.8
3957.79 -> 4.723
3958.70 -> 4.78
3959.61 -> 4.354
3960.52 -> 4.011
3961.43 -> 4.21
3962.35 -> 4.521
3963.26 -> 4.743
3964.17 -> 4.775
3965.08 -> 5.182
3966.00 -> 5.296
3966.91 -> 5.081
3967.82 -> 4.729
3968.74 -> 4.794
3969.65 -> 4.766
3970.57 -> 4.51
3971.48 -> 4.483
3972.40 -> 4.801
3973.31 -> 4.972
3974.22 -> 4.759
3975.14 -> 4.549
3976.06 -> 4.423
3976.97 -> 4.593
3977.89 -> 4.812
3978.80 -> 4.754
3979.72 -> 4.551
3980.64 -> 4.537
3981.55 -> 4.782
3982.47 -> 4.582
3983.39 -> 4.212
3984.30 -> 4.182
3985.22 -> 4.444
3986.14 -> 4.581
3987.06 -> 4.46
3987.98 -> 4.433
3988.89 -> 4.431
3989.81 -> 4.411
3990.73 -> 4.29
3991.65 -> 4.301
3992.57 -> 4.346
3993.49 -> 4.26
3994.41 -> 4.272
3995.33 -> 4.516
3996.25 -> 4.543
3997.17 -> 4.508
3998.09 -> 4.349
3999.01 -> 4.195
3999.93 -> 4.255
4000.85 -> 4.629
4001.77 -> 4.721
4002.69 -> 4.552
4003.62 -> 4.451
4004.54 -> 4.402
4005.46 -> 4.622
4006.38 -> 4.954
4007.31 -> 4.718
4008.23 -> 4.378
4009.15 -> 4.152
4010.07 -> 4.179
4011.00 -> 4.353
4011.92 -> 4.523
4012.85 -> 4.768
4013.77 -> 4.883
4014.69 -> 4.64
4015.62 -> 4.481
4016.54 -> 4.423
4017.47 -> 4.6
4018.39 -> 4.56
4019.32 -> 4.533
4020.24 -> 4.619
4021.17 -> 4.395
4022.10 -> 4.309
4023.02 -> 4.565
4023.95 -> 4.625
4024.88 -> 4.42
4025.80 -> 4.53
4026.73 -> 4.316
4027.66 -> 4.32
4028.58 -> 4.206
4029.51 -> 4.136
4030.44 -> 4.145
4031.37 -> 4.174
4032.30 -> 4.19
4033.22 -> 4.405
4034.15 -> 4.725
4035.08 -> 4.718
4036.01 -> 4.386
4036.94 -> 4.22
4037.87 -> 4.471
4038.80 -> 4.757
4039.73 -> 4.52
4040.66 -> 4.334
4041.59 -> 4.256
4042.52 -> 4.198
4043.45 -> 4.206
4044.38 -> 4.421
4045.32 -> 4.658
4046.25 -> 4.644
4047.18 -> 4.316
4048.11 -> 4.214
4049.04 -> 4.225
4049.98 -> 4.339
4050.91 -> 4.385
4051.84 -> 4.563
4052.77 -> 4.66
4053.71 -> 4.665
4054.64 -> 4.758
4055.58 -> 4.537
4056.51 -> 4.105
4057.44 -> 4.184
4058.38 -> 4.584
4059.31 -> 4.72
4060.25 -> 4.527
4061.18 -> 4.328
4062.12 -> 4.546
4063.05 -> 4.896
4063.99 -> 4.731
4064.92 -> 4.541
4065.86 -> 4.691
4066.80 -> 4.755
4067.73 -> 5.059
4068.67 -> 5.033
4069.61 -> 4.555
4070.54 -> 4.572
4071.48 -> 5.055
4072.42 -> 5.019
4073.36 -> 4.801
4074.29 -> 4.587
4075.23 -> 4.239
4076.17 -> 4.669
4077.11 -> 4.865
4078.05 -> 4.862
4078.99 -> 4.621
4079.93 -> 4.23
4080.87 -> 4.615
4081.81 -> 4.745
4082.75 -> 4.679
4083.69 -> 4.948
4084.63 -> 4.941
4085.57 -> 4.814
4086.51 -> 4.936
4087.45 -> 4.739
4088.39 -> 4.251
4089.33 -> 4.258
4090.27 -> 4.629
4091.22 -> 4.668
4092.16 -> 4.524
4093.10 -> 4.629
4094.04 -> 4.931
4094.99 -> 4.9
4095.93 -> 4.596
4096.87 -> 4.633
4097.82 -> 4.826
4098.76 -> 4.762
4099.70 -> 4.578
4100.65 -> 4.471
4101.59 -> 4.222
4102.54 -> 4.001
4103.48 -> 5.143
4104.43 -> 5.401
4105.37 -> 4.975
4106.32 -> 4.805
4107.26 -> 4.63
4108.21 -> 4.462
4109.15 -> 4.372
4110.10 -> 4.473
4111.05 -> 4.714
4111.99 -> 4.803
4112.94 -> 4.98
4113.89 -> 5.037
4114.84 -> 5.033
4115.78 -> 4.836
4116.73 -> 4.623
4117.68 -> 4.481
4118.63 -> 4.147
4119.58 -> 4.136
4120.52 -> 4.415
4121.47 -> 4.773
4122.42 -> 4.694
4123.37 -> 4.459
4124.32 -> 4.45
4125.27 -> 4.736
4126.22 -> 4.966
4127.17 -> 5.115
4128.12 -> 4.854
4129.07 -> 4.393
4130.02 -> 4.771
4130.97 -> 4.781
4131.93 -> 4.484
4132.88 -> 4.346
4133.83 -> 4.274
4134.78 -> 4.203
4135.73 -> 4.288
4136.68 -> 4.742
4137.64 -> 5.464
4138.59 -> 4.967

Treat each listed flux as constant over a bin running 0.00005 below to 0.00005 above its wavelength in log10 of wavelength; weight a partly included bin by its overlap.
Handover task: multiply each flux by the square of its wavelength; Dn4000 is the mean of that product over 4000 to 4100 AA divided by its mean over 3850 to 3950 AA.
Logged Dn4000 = 1.0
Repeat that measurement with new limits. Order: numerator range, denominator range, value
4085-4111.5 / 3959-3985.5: 1.07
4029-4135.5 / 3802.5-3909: 1.05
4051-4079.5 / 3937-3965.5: 1.06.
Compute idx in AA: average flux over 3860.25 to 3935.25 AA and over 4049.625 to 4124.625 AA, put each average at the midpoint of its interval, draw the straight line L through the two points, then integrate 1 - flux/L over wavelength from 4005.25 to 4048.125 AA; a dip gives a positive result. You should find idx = 2.3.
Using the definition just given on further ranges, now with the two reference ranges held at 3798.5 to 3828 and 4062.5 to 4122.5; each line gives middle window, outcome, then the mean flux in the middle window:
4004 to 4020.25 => 0.65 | 4.54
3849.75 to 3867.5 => -2.12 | 5.39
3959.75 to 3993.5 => 1.18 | 4.58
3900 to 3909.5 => 0.12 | 4.73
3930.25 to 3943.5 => -0.39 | 4.91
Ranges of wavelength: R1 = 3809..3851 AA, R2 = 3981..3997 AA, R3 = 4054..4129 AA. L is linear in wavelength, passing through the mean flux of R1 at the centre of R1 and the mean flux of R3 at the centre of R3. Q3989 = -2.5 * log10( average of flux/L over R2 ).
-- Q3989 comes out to 0.08 mag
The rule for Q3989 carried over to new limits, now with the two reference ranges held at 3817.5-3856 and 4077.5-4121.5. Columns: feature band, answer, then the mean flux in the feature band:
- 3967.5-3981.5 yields 0.04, 4.67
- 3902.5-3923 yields 0.01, 4.86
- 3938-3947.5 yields 0.02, 4.8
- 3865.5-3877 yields 0.10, 4.53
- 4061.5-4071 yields -0.01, 4.73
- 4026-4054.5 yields 0.08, 4.4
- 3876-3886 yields 0.03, 4.85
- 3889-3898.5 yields 0.04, 4.79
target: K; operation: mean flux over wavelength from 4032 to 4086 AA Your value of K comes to 4.58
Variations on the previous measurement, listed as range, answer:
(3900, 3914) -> 4.79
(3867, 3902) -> 4.69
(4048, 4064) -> 4.5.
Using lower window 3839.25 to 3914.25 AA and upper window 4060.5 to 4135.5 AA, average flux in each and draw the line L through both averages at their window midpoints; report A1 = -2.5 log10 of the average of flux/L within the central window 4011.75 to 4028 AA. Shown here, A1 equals 0.05 mag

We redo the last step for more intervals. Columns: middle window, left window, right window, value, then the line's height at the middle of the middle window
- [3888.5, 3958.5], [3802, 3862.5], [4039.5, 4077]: 0.009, 4.82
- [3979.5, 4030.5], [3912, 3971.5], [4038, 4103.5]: 0.053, 4.68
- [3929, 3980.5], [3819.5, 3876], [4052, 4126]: 0.034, 4.86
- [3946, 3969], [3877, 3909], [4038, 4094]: 0.021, 4.72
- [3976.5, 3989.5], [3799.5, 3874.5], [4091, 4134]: 0.066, 4.81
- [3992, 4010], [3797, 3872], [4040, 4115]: 0.065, 4.73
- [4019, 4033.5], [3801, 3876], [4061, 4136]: 0.090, 4.74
